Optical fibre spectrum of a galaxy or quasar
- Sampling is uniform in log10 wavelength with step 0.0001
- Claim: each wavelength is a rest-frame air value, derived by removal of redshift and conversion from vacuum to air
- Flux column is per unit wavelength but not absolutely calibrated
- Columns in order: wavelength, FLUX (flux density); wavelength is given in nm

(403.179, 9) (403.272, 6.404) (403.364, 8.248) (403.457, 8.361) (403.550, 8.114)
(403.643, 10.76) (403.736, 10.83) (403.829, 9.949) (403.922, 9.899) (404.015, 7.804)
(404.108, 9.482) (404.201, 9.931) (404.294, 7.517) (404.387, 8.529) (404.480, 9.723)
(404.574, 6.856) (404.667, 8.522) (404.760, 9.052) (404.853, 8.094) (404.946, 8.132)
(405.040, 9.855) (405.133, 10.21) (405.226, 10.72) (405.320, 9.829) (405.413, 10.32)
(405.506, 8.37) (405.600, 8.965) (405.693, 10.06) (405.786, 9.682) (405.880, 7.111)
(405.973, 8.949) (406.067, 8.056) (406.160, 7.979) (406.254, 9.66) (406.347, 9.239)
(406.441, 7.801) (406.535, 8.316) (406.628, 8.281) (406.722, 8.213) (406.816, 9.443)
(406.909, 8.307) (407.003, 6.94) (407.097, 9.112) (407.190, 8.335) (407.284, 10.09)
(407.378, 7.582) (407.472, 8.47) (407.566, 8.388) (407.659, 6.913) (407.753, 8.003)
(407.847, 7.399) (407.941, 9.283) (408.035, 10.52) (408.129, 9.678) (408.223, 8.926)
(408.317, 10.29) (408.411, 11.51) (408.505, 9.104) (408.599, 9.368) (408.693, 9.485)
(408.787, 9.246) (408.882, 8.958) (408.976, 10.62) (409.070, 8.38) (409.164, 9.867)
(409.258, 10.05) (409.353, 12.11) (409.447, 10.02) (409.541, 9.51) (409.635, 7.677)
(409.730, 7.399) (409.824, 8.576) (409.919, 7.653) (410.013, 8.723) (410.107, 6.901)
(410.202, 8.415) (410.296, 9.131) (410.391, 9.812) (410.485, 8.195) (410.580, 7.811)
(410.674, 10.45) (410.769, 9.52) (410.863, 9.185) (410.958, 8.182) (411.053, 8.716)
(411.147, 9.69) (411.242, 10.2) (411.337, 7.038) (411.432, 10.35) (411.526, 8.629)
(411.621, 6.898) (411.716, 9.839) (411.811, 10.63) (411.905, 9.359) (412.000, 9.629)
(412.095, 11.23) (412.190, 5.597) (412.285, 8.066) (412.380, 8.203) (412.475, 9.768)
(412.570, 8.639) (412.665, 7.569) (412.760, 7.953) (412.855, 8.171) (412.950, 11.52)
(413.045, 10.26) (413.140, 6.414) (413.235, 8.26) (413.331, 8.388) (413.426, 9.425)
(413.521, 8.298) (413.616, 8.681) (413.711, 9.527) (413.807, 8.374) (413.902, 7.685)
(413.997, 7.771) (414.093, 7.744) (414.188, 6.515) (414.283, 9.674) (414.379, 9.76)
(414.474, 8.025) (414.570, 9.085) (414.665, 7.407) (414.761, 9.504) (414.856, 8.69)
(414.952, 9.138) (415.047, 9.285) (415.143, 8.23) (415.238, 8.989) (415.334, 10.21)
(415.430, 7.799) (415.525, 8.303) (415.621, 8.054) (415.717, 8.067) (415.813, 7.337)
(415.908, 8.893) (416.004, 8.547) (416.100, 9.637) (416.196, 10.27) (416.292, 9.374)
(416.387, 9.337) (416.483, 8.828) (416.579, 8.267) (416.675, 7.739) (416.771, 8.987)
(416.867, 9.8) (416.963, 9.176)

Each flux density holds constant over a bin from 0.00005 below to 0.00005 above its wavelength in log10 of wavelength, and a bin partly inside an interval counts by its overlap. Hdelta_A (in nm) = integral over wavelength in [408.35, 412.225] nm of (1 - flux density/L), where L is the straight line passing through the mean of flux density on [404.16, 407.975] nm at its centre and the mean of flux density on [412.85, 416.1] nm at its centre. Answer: -0.22 nm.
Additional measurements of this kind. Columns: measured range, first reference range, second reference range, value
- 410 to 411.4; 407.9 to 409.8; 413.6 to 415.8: 0.07 nm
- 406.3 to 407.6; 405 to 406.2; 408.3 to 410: 0.12 nm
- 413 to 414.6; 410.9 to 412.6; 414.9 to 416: 0.05 nm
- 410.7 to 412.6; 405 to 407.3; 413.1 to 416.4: -0.06 nm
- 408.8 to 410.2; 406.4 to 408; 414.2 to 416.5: -0.09 nm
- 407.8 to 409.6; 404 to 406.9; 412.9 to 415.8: -0.19 nm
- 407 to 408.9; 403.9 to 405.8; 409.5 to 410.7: -0.06 nm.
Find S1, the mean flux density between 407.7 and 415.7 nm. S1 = 8.89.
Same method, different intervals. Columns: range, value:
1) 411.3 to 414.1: 8.68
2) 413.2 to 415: 8.53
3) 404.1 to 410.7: 8.92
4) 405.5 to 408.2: 8.6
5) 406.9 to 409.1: 8.97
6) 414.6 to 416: 8.57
